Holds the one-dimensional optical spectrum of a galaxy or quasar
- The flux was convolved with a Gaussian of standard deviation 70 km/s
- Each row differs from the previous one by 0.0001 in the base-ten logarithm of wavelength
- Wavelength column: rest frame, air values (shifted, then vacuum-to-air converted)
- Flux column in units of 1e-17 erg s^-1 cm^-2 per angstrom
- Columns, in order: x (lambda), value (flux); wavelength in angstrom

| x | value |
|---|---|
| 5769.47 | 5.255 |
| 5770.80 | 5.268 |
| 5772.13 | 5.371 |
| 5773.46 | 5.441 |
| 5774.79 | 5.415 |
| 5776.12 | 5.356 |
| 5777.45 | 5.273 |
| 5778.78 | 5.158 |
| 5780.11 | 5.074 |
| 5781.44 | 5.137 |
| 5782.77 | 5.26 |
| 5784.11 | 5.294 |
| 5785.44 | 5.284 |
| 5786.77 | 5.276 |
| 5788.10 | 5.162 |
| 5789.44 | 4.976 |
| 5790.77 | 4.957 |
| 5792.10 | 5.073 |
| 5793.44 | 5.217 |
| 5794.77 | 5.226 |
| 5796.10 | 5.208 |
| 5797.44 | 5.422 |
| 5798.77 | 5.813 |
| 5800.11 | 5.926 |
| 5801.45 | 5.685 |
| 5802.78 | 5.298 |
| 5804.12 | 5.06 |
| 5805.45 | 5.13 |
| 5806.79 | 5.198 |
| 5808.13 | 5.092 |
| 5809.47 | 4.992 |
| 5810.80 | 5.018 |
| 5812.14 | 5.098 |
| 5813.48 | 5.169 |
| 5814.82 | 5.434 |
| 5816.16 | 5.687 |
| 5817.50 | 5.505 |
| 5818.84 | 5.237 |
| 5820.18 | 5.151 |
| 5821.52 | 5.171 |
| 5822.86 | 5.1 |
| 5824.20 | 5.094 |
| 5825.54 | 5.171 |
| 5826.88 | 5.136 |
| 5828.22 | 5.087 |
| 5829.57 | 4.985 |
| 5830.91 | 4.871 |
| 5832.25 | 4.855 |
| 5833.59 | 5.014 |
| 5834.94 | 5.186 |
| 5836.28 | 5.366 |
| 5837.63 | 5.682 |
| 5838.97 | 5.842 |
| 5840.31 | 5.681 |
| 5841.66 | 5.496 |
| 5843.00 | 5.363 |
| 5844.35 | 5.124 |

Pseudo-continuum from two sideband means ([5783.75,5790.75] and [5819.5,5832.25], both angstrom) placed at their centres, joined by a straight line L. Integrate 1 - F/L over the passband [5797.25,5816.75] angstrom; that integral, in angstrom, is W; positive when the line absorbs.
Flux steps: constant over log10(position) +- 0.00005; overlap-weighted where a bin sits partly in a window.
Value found -0.8 angstrom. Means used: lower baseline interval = 5.17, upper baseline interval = 5.07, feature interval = 5.33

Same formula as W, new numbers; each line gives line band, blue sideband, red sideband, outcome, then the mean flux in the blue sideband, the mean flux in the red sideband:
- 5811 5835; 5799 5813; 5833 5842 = 0.9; 5.26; 5.47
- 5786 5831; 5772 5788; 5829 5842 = 0.5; 5.27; 5.3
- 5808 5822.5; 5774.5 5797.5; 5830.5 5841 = 0.1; 5.2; 5.32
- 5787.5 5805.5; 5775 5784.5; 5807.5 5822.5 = -0.3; 5.23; 5.23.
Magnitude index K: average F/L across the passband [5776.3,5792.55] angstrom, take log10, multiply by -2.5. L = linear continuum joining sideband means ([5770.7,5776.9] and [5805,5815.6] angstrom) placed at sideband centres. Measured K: 0.03 mag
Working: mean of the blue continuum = 5.38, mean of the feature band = 5.17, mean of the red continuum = 5.14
